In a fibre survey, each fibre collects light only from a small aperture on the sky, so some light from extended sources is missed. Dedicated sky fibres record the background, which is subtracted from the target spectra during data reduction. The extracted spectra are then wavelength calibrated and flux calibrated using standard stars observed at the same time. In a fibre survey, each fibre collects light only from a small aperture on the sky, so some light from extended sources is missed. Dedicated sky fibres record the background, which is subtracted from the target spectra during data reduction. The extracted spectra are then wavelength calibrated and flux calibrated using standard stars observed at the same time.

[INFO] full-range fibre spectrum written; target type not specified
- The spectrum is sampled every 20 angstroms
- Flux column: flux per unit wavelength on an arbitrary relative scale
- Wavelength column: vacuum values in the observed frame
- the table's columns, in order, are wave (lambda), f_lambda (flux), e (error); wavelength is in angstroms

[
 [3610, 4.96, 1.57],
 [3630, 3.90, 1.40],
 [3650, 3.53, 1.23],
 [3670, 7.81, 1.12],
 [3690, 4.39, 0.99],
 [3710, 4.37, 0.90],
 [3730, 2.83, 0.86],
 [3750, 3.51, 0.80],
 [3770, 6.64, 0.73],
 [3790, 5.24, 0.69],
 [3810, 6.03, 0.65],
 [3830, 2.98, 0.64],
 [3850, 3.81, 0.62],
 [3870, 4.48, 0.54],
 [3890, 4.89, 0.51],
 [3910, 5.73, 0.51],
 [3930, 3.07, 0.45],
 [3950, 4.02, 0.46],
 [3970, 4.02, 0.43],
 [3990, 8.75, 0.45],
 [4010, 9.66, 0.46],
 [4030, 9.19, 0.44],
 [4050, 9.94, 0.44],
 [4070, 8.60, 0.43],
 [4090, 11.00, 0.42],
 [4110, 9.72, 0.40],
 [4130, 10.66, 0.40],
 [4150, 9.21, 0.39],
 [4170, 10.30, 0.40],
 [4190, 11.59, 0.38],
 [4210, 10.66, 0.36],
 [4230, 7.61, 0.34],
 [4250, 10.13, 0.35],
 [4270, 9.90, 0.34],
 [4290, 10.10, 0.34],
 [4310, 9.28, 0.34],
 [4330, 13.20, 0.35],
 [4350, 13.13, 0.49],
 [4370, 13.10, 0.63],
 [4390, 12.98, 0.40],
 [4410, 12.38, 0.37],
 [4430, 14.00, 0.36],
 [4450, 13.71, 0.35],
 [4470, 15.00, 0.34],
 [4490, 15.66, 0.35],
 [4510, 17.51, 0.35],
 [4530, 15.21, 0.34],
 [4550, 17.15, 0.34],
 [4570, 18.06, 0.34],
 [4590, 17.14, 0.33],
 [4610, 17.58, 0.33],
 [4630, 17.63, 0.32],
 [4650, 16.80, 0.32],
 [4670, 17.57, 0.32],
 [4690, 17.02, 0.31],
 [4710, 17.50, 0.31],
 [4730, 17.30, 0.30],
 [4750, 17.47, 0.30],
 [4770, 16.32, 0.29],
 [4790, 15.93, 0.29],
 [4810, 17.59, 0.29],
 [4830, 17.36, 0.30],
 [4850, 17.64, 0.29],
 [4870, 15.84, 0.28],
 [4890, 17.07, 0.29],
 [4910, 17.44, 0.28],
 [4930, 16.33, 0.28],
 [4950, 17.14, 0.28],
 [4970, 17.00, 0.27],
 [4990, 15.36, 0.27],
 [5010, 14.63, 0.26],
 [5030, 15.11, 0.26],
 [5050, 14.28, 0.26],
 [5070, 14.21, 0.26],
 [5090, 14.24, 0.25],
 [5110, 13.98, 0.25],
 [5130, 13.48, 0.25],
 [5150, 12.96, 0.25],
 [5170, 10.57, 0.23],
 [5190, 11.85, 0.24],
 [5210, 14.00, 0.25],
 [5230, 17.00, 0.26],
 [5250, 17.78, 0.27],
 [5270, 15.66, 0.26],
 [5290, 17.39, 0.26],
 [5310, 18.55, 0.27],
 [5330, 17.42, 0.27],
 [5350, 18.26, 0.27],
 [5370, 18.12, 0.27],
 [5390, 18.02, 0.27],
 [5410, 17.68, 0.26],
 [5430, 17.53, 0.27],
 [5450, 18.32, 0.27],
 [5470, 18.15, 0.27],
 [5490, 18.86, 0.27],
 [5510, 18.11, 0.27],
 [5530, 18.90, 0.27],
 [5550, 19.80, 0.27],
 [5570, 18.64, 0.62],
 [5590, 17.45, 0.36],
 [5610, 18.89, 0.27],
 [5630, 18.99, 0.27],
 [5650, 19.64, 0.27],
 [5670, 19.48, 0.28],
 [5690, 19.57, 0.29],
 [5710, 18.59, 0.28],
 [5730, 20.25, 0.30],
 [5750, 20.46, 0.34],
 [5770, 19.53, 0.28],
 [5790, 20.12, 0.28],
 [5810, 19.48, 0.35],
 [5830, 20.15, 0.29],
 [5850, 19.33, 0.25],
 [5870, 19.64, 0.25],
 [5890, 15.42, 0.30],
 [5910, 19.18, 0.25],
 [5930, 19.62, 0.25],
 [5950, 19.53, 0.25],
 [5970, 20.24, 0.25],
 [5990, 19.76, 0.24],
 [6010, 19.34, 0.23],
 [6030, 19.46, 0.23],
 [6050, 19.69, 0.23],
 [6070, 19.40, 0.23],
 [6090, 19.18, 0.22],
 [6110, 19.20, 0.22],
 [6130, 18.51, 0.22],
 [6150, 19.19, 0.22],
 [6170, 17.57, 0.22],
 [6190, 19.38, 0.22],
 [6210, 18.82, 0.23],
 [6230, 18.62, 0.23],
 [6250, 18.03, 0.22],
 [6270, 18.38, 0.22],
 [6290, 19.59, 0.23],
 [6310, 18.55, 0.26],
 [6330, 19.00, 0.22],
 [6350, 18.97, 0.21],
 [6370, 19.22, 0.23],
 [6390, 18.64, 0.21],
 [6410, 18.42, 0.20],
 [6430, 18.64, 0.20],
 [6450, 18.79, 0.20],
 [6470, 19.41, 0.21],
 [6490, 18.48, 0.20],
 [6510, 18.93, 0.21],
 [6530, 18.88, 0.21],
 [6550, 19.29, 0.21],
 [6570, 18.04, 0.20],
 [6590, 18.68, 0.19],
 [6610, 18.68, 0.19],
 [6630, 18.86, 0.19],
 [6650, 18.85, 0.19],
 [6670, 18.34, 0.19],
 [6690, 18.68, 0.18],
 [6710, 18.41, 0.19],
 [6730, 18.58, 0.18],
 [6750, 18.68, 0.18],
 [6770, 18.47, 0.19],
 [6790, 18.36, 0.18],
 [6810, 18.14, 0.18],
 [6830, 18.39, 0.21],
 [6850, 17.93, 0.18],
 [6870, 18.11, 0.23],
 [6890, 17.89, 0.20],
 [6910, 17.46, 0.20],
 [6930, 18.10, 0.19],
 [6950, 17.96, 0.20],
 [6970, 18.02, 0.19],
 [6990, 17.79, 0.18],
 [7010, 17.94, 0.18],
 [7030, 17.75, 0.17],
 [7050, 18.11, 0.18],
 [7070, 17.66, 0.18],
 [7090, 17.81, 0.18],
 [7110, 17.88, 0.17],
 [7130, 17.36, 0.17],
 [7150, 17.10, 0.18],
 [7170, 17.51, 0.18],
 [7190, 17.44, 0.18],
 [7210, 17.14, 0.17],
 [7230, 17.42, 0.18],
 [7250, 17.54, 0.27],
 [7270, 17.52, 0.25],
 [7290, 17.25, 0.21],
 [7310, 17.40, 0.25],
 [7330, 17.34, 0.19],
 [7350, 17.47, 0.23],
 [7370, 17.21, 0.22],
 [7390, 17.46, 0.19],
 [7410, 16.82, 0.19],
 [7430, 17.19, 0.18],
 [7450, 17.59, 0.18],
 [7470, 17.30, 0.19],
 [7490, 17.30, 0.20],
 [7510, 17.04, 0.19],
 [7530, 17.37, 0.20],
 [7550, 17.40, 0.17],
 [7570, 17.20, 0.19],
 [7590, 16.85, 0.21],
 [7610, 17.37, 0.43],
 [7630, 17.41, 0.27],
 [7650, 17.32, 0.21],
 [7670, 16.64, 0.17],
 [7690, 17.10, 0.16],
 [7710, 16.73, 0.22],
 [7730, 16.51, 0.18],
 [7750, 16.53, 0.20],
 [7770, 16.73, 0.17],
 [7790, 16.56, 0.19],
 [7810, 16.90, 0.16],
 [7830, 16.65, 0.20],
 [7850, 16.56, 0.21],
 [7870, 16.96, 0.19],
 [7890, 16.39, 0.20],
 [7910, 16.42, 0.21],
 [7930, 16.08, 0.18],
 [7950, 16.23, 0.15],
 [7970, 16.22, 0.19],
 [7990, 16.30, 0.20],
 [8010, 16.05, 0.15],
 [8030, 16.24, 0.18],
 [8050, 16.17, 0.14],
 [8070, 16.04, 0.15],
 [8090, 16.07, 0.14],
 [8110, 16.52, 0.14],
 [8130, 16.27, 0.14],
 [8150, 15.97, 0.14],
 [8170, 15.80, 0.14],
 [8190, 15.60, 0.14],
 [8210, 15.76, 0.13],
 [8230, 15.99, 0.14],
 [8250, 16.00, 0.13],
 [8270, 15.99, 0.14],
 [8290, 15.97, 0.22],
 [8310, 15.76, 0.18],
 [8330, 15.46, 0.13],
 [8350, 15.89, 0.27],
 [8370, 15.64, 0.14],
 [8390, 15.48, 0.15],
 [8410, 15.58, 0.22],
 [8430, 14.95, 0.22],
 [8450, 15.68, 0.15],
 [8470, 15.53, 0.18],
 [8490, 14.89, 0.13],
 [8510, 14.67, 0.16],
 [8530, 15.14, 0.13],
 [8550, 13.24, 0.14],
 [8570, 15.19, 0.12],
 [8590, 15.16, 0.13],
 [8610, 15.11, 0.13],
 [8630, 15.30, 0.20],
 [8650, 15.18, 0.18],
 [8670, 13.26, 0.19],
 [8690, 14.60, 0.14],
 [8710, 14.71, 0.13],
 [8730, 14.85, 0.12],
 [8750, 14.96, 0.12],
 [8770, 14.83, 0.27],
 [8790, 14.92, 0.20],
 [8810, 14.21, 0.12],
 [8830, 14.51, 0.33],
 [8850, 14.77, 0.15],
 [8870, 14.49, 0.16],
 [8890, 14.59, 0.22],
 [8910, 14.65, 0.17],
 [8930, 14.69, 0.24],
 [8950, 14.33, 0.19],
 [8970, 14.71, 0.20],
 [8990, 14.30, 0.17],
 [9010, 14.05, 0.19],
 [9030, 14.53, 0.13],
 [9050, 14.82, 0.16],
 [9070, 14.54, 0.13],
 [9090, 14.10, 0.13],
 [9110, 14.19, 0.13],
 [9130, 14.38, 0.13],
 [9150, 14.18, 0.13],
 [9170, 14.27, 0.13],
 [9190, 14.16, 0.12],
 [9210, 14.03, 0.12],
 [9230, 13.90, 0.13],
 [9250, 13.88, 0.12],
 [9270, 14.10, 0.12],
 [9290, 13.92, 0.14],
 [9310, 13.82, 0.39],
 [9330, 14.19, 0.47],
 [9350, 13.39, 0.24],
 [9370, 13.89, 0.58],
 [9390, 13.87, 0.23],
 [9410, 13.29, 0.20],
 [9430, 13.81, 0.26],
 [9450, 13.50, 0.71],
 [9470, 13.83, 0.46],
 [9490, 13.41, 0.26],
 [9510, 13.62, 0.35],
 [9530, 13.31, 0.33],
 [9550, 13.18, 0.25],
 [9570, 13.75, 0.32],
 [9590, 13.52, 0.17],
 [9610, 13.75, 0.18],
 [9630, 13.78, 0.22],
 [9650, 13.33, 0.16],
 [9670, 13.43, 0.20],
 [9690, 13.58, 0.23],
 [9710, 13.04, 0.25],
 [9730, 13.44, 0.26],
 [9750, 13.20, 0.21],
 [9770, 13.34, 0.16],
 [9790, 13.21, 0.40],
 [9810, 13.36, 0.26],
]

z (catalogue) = 0.000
